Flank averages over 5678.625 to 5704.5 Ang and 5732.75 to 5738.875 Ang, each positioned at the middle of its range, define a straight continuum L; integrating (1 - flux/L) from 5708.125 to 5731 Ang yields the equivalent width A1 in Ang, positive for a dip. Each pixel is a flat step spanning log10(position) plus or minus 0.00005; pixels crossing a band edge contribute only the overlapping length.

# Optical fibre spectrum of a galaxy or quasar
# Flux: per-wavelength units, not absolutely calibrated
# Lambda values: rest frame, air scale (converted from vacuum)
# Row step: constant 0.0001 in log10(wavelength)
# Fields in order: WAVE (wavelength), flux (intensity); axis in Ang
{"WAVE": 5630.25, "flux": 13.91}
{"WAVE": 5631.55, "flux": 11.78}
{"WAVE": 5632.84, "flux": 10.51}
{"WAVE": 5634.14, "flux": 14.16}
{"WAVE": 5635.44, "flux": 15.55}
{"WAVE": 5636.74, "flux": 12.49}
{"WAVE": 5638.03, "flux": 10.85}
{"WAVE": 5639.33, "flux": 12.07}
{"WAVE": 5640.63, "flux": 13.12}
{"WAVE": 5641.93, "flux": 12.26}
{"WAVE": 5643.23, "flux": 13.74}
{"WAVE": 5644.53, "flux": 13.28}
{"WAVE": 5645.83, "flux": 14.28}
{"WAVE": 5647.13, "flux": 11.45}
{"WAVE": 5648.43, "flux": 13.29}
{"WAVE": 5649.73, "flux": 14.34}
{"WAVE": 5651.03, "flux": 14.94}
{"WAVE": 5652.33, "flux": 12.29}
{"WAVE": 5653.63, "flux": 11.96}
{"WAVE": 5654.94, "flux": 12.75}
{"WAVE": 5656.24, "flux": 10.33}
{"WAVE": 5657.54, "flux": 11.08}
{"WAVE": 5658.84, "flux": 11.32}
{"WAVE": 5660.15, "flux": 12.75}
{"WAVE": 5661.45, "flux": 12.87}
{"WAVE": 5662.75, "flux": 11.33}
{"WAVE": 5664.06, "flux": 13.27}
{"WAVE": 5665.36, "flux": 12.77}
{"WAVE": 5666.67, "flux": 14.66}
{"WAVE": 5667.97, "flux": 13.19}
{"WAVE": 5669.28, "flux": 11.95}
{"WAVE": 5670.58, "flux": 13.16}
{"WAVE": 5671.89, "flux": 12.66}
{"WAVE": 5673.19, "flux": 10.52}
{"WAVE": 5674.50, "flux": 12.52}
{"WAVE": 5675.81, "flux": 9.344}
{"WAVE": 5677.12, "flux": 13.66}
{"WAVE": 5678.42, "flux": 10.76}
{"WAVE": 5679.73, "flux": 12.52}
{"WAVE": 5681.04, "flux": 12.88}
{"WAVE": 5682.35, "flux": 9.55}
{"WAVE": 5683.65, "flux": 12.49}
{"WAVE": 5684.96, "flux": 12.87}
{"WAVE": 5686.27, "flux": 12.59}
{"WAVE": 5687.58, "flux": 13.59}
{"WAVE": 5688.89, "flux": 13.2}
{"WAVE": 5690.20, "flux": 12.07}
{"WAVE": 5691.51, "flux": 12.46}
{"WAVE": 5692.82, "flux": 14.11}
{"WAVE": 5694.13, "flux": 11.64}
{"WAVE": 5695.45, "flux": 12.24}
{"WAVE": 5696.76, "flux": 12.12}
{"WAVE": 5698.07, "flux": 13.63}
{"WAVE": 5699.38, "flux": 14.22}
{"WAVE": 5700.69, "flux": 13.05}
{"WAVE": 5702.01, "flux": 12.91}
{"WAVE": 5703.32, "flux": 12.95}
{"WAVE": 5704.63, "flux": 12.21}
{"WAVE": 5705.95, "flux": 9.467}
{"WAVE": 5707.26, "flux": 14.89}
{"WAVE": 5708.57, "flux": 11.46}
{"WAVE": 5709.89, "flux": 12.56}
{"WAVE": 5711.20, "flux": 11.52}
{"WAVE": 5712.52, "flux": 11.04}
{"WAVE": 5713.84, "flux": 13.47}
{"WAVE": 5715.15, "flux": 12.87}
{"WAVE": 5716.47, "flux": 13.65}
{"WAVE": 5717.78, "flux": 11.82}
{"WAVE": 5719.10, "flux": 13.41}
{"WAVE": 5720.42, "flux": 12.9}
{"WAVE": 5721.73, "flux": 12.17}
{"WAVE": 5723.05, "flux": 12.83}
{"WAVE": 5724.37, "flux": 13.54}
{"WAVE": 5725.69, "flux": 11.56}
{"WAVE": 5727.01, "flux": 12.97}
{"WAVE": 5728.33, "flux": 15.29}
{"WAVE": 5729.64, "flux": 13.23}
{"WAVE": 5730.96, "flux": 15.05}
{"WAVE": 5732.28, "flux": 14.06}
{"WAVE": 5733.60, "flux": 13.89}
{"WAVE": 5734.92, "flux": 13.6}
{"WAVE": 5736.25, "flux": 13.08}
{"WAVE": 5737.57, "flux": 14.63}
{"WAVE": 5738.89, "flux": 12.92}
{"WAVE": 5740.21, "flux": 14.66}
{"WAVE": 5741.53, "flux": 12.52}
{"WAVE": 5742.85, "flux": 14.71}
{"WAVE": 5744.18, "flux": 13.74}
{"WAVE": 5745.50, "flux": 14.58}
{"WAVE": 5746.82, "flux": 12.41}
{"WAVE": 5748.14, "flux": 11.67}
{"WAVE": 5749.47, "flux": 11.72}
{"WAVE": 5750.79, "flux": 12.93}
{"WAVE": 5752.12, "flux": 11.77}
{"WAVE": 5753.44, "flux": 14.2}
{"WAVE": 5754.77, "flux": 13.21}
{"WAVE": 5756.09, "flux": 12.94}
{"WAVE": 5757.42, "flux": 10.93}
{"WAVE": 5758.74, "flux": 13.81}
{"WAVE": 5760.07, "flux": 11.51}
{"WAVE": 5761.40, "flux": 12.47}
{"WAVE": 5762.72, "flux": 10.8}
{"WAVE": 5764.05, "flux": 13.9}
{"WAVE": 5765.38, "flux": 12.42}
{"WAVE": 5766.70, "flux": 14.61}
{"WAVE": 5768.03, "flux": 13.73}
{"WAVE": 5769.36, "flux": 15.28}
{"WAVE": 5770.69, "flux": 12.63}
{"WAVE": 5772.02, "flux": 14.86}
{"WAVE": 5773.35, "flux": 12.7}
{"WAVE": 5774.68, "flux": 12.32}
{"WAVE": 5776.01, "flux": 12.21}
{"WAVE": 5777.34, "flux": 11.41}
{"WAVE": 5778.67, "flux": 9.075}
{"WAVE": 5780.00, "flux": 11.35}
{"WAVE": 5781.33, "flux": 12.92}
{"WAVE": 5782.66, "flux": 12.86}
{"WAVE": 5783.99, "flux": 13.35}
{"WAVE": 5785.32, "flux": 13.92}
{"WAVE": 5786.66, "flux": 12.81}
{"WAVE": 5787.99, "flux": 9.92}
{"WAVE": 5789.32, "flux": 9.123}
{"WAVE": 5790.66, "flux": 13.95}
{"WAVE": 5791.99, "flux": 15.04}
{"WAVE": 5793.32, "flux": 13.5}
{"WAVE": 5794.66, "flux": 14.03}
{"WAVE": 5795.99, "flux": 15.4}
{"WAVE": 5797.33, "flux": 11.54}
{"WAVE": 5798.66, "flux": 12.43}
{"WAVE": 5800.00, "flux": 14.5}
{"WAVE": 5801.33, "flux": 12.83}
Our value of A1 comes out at 0.9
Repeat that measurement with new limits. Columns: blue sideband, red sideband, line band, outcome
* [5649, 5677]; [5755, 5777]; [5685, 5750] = -1.6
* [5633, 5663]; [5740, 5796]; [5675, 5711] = 1.0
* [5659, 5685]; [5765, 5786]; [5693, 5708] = -0.3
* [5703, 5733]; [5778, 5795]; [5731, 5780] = -1.5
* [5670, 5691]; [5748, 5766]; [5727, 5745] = -2.2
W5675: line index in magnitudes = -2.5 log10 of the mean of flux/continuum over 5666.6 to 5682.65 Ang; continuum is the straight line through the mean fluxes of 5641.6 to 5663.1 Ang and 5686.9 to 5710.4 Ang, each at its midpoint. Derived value 0.05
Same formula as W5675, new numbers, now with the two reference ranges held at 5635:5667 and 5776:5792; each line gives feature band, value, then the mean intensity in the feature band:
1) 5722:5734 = -0.10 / 13.5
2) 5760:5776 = -0.09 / 13.1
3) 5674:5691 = 0.04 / 12.2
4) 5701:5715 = 0.01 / 12.3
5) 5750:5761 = -0.04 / 12.6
